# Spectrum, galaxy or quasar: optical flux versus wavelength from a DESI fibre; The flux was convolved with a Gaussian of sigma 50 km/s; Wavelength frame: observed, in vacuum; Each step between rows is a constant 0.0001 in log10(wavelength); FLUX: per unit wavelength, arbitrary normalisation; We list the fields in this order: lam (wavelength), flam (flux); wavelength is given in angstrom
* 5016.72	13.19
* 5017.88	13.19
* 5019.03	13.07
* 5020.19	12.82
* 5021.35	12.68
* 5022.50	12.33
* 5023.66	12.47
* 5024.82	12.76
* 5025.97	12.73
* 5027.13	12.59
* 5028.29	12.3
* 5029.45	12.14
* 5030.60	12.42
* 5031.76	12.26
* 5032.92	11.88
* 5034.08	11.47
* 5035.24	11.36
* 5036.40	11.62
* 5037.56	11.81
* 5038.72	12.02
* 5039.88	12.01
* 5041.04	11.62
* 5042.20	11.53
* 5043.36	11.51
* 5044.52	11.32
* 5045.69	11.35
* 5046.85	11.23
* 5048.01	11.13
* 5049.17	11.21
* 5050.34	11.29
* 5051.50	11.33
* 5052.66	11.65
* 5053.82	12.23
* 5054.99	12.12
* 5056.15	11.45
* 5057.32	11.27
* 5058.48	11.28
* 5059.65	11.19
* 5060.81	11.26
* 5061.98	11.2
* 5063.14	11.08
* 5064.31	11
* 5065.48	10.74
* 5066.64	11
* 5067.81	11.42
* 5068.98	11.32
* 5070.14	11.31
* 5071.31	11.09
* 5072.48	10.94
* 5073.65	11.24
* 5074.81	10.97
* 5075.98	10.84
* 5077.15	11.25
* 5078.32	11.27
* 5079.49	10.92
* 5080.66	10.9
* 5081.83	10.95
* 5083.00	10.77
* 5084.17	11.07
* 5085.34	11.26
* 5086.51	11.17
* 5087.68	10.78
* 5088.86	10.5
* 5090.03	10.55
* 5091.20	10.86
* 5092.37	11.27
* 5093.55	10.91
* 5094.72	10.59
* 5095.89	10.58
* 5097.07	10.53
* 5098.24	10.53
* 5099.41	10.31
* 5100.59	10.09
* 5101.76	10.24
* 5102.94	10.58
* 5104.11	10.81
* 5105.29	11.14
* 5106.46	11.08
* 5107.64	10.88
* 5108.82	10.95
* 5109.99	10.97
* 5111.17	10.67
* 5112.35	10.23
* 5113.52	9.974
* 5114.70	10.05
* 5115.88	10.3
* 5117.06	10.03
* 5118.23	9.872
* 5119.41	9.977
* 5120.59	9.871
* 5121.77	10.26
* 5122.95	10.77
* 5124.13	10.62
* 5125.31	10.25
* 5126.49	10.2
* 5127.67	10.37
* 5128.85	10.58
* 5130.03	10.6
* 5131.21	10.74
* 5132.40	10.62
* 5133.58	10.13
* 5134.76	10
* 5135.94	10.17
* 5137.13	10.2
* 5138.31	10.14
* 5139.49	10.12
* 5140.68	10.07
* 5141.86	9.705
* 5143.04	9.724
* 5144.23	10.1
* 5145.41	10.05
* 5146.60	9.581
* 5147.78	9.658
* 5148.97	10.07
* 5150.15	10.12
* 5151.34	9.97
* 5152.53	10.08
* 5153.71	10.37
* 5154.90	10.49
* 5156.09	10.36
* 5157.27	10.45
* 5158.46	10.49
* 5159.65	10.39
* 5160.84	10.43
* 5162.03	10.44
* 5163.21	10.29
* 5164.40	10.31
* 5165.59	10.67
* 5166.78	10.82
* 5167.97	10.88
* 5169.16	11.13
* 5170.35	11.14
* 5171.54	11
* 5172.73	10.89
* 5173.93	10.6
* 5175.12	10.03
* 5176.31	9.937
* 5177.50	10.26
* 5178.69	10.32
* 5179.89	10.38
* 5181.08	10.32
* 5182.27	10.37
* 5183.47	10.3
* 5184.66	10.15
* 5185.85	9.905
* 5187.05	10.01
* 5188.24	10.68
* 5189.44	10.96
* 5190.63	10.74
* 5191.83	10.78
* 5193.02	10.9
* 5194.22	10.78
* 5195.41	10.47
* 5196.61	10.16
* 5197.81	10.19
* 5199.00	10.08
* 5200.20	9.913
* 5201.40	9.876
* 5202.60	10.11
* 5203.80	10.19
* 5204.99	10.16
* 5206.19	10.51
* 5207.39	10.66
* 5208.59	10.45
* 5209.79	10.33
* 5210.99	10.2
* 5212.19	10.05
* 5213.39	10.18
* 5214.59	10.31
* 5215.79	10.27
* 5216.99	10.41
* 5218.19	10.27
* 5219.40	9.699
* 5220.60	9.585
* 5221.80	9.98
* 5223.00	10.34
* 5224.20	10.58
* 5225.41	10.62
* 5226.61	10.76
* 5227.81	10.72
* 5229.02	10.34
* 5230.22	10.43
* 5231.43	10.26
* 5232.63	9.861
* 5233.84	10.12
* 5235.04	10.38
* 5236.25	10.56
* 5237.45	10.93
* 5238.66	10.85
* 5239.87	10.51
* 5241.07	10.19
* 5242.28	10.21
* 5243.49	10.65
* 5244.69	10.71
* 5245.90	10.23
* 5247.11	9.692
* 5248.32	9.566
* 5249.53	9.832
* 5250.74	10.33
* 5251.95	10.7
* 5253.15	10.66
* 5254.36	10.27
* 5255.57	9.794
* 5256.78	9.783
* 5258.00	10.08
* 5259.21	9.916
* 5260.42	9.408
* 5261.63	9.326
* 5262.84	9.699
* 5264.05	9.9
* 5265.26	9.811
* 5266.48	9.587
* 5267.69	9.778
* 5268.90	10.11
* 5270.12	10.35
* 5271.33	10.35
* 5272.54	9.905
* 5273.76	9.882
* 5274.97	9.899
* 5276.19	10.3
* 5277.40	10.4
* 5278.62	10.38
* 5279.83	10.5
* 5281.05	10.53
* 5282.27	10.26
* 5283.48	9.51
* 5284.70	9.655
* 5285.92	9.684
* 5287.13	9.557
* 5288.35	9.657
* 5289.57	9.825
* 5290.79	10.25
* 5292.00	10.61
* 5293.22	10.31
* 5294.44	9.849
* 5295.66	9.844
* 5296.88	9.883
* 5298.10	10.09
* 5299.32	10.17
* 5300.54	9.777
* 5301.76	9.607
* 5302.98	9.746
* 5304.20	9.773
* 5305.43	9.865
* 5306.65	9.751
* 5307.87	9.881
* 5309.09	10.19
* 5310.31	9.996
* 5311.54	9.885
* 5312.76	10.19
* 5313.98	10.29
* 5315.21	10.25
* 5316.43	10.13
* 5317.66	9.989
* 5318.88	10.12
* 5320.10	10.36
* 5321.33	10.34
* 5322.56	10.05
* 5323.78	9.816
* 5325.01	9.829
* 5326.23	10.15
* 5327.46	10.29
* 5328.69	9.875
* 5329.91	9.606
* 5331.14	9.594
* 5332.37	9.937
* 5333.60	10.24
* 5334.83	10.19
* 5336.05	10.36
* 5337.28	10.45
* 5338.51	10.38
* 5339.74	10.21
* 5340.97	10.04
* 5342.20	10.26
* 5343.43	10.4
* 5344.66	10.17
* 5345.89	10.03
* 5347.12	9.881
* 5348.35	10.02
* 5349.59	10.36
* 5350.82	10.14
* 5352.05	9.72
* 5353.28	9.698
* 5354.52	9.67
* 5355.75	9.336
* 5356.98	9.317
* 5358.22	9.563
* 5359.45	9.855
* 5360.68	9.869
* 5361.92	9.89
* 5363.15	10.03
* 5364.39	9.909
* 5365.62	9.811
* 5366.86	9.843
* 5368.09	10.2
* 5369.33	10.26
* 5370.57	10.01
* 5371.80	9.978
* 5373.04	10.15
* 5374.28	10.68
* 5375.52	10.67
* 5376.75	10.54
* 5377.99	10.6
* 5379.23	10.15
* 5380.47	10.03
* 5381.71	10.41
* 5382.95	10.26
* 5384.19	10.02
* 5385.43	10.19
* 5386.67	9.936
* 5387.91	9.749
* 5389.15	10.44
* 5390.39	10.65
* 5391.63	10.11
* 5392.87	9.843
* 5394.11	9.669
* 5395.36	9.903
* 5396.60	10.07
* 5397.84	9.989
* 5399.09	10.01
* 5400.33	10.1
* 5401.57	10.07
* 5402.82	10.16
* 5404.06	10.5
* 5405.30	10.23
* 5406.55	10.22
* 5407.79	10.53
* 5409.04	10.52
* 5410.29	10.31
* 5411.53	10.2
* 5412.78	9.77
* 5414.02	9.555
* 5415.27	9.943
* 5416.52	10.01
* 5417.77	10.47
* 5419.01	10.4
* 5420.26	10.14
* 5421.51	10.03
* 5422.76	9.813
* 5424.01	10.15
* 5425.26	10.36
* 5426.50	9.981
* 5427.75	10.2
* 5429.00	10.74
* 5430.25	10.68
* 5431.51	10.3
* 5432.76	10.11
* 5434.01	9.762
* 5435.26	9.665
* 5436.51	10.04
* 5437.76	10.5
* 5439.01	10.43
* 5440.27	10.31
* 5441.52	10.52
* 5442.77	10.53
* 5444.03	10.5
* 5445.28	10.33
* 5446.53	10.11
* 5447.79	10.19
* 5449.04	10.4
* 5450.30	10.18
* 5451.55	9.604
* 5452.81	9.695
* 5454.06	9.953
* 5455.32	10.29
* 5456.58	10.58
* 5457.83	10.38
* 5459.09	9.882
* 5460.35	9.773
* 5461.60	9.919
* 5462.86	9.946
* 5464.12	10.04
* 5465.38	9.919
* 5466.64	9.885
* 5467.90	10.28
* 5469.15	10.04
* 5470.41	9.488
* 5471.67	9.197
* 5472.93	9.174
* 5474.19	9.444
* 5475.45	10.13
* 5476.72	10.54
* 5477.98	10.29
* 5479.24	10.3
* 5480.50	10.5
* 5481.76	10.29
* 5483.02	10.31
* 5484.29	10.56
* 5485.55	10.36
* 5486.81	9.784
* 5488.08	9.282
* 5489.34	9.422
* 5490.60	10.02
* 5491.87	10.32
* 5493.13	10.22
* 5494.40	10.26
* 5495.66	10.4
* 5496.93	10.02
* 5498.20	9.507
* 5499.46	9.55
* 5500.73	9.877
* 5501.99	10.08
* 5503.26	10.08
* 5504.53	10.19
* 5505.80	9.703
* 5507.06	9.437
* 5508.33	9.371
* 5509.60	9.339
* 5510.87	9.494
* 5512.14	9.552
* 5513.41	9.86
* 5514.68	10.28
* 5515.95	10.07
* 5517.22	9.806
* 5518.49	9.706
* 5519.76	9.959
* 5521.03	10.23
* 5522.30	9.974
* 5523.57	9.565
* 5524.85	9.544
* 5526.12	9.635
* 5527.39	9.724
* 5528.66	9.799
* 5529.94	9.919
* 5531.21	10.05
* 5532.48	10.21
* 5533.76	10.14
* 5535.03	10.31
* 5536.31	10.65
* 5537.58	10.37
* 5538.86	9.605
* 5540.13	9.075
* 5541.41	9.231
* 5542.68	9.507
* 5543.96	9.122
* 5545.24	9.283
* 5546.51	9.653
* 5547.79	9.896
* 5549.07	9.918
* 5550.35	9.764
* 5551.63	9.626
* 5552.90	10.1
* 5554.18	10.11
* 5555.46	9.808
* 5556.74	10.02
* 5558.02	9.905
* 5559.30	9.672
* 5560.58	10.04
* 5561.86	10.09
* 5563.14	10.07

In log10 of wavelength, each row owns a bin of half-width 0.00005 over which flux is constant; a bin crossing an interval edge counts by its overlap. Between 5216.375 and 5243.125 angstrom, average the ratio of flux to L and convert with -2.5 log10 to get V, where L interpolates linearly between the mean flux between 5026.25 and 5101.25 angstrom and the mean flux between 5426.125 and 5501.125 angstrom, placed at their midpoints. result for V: 0.04 mag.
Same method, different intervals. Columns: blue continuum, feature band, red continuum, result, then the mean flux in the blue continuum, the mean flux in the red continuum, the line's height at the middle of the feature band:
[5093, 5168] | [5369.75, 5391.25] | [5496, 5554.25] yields -0.03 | 10.3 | 9.8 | 10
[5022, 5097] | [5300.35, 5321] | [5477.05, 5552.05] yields 0.06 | 11.4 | 9.88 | 10.6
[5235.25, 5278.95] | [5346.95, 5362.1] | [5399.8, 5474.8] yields 0.04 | 10.1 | 10.1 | 10.1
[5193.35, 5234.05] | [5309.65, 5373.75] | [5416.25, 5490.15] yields 0.02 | 10.3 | 10.1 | 10.2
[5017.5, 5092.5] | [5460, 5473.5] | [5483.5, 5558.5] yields 0.03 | 11.5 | 9.85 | 10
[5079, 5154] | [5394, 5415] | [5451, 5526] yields -0.01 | 10.4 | 9.92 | 10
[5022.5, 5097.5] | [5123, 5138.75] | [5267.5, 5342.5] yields 0.06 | 11.4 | 10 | 11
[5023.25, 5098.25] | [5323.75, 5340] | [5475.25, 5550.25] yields 0.04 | 11.4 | 9.9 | 10.5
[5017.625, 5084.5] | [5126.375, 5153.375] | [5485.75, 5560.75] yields 0.12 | 11.6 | 9.83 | 11.3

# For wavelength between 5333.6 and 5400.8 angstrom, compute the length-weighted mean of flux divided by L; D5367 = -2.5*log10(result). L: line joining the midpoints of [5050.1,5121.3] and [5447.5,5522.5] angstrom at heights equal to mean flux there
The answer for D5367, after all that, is 0.02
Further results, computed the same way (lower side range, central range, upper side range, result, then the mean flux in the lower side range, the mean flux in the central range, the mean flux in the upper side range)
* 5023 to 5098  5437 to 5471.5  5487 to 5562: -0.01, 11.4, 10.1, 9.83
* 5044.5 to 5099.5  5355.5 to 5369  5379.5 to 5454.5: 0.05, 11.1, 9.81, 10.2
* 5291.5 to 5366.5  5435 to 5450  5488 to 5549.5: -0.04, 10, 10.3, 9.83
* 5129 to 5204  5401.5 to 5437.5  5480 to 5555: -0.02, 10.3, 10.2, 9.87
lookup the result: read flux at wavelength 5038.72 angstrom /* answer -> 12.02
